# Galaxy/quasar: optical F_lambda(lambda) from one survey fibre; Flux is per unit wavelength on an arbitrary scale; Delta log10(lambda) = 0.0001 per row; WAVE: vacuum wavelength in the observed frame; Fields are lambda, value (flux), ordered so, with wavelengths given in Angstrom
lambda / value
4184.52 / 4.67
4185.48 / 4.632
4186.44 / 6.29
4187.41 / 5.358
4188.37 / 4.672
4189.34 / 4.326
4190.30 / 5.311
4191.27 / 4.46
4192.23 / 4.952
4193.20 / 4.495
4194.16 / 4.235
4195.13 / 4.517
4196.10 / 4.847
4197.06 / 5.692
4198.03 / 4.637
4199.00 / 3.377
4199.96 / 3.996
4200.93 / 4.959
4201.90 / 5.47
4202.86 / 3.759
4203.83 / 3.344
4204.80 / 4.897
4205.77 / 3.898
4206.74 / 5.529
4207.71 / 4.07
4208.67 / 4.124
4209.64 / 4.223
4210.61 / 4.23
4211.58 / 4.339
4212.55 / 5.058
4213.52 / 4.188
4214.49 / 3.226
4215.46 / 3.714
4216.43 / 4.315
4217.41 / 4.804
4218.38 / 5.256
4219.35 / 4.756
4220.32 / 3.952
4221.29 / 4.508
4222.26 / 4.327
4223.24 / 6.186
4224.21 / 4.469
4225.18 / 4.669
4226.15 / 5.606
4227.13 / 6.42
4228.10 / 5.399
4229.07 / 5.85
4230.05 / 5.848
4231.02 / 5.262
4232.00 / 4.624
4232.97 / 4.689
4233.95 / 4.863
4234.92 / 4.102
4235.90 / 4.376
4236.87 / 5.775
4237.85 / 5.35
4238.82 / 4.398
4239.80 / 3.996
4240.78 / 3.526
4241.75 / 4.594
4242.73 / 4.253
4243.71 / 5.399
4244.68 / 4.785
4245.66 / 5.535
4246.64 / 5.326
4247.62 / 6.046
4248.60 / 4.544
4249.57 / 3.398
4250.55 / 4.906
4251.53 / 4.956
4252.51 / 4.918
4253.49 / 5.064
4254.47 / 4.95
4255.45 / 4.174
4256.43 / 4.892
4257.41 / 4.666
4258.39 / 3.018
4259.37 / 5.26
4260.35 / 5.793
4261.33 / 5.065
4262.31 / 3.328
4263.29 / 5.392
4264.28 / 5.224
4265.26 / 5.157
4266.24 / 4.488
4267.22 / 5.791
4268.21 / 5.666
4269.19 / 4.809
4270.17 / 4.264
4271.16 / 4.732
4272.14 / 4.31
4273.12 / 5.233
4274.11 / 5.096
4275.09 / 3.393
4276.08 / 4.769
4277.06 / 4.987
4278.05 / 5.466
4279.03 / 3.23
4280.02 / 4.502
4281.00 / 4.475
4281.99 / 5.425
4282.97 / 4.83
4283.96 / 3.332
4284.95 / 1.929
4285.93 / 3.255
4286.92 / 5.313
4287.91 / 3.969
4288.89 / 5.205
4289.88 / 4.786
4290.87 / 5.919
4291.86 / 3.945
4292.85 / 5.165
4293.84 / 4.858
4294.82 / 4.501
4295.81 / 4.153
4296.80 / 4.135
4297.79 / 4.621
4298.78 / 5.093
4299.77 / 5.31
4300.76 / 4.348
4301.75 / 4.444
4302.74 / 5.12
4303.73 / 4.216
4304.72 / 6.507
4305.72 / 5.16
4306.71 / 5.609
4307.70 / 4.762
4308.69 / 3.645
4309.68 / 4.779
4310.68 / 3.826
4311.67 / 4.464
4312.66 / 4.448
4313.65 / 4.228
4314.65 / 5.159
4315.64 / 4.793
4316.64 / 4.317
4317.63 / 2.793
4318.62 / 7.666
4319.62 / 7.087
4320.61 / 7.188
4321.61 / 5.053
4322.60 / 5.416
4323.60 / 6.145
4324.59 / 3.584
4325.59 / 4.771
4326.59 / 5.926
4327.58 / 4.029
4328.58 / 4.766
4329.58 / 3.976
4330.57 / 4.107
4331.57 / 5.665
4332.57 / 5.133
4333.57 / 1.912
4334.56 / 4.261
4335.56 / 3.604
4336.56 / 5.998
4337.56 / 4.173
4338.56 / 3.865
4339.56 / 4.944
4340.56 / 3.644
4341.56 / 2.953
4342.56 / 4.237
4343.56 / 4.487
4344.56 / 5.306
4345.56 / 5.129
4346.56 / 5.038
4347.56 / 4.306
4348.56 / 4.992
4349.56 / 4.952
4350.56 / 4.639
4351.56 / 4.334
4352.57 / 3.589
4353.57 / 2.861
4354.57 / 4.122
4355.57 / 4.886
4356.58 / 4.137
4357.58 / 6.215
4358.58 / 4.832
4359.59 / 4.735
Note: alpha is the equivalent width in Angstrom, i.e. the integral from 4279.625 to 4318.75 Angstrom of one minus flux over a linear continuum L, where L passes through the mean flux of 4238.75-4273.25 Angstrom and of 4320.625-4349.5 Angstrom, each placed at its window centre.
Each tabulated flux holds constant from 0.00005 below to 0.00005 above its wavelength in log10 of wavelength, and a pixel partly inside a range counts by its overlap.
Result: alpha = 0.68 Angstrom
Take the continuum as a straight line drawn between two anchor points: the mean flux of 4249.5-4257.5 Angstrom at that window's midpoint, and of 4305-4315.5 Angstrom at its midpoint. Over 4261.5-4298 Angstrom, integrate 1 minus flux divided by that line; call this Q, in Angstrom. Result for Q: 0.8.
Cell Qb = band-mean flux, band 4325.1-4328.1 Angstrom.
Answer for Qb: 4.91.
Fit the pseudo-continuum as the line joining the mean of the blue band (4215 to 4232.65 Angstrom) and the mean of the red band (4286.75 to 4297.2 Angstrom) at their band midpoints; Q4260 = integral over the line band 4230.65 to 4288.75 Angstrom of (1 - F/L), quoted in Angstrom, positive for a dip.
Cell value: 2.2 Angstrom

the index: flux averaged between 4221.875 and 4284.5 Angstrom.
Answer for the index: 4.83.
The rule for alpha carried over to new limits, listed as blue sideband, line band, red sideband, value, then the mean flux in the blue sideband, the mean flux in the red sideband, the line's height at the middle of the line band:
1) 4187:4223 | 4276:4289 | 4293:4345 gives 1.0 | 4.49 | 4.72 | 4.64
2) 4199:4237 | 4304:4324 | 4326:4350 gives -2.8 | 4.67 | 4.48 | 4.51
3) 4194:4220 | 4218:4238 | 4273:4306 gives -2.6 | 4.42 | 4.6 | 4.47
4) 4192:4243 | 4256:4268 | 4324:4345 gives -0.9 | 4.64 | 4.35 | 4.53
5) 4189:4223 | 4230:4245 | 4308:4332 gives -0.4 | 4.46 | 4.91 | 4.59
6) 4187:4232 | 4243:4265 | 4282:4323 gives -0.5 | 4.68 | 4.77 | 4.73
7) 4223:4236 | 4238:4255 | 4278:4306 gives 0.9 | 5.17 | 4.58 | 5.01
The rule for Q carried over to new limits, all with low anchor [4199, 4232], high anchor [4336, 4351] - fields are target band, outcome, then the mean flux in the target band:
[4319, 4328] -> -1.8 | 5.51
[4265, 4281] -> -0.4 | 4.73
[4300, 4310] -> -0.6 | 4.87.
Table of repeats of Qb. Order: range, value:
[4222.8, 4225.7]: 5.11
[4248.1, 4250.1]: 4.01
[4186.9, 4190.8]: 4.91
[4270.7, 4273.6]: 4.77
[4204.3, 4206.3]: 4.4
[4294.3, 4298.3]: 4.37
